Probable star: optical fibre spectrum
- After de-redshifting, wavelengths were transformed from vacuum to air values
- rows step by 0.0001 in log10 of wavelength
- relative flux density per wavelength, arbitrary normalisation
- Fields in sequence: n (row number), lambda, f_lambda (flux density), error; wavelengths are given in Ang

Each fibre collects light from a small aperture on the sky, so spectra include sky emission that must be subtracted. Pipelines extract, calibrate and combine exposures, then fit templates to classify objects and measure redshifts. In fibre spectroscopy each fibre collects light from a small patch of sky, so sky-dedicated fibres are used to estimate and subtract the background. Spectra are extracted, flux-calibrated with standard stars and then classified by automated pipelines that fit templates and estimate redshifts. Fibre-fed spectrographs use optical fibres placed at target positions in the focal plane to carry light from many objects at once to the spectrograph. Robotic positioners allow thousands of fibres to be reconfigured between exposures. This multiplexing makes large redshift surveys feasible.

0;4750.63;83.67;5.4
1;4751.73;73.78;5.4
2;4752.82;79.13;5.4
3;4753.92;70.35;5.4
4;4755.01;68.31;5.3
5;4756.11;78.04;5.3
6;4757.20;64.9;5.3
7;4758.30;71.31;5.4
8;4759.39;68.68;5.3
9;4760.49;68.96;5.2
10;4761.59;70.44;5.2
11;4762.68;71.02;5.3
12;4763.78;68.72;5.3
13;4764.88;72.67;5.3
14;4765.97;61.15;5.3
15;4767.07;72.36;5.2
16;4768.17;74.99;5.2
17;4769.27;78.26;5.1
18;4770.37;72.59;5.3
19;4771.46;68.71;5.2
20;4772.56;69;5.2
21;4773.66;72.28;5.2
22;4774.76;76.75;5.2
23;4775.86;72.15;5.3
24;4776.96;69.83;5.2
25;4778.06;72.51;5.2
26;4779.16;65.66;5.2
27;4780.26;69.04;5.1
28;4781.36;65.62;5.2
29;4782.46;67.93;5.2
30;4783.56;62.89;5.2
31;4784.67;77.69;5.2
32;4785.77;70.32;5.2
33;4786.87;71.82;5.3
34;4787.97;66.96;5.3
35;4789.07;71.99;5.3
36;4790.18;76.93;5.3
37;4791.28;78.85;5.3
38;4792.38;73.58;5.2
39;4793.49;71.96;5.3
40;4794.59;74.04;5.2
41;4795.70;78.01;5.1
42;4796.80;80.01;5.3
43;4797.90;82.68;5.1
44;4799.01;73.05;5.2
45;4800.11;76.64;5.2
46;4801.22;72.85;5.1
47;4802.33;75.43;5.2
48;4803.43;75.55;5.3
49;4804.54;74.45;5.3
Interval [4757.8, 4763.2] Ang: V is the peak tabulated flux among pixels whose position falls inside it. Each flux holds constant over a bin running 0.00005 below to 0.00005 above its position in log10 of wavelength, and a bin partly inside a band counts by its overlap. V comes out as 71.31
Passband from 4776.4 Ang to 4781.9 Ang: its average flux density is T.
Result 68.6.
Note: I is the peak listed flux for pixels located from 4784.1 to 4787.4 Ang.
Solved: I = 77.69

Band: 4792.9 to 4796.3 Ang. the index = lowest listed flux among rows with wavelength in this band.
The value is 71.96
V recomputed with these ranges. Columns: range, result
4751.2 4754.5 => 79.13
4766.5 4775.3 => 78.26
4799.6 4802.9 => 76.64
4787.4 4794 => 78.85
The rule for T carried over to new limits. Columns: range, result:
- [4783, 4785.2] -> 70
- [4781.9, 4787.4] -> 70.1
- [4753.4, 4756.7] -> 72.3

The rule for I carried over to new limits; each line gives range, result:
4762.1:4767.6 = 72.67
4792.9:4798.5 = 82.68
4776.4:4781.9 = 72.51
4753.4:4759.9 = 78.04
